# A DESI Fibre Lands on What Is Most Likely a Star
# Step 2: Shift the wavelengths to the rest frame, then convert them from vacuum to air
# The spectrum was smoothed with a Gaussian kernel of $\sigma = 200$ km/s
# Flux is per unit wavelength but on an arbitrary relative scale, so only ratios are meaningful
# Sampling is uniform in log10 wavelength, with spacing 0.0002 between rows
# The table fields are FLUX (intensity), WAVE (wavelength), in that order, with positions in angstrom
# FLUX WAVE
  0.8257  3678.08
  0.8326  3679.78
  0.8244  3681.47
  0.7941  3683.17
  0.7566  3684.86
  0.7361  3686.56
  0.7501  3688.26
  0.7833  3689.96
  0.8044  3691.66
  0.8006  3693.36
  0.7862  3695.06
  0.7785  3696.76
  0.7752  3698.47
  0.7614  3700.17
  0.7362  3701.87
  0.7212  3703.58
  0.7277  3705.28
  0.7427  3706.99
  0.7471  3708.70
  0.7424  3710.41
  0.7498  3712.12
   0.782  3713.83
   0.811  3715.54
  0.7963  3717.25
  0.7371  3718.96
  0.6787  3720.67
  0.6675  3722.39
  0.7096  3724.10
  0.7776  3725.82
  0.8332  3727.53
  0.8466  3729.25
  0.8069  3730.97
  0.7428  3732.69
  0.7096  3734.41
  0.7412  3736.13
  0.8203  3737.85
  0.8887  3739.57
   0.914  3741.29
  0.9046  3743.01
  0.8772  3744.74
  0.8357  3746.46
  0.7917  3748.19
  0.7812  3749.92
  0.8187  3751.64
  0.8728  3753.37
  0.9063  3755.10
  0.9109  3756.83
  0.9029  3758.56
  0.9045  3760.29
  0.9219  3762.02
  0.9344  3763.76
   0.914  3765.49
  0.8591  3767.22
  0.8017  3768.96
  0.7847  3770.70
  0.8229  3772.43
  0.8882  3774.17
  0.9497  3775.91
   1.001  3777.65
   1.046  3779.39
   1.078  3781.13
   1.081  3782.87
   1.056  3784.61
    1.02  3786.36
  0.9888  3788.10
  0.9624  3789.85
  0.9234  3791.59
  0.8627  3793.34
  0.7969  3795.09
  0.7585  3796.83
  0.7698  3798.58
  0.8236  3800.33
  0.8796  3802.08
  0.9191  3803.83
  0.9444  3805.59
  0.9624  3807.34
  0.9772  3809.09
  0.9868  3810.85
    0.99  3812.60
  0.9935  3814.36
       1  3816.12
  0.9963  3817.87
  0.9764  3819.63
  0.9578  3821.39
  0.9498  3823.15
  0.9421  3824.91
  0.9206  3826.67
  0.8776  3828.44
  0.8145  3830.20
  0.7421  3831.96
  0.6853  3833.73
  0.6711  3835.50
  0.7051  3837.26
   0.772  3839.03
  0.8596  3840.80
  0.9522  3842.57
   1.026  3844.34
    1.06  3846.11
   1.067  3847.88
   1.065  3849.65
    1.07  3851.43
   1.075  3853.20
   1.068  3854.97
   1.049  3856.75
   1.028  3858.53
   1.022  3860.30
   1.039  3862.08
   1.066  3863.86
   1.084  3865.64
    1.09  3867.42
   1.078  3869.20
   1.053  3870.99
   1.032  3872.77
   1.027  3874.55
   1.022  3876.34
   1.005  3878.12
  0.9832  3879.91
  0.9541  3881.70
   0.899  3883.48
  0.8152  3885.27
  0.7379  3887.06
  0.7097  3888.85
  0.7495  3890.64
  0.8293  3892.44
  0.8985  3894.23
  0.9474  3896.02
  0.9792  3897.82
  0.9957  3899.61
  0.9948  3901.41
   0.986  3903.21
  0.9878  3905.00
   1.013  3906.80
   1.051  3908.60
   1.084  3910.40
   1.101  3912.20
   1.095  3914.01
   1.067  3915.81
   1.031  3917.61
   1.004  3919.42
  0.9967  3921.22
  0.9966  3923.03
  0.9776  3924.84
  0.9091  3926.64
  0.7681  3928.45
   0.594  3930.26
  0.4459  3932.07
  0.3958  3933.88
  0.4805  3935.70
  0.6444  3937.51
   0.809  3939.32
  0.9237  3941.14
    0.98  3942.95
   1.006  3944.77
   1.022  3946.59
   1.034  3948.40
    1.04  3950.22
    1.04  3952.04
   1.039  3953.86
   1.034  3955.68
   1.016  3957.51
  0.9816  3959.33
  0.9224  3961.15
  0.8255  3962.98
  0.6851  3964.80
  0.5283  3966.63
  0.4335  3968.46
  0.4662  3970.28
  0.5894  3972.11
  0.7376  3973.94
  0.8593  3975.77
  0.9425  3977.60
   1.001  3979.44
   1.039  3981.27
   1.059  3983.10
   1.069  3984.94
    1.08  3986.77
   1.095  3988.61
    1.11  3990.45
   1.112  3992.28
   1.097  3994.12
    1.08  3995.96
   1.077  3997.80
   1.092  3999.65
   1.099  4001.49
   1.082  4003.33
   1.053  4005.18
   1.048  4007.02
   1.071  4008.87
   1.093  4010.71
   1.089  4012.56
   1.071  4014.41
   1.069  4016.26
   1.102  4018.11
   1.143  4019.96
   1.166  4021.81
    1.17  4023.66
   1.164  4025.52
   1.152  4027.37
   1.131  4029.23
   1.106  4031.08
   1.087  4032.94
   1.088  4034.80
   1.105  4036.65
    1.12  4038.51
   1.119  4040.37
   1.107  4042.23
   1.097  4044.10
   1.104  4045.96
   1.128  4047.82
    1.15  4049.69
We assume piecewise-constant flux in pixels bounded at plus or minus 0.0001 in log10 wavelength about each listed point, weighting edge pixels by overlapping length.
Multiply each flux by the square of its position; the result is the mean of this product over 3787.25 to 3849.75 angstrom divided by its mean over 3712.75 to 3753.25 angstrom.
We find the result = 1.2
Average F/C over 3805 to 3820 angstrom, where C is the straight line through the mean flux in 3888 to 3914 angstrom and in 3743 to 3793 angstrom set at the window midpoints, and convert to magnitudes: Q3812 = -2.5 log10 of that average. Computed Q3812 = -0.06 mag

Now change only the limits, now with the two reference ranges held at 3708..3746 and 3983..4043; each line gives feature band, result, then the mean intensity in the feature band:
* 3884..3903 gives 0.118 mag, 0.871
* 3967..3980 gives 0.445 mag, 0.703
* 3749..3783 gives -0.094 mag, 0.905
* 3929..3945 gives 0.429 mag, 0.686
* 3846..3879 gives -0.128 mag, 1.05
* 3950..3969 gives 0.195 mag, 0.869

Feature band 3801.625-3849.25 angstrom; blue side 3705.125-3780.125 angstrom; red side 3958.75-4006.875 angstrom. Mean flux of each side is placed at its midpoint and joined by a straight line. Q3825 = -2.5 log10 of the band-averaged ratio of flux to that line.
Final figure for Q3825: -0.06 mag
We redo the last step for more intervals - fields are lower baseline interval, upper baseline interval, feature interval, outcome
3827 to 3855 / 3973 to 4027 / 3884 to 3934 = 0.075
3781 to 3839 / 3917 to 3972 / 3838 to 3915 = -0.139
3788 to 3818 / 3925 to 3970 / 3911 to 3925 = -0.237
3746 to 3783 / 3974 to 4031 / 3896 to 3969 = 0.137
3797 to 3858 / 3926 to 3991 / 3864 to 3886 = -0.124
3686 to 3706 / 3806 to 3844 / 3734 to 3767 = -0.056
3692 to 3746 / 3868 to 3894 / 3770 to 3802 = -0.105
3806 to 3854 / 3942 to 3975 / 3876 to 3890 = 0.019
